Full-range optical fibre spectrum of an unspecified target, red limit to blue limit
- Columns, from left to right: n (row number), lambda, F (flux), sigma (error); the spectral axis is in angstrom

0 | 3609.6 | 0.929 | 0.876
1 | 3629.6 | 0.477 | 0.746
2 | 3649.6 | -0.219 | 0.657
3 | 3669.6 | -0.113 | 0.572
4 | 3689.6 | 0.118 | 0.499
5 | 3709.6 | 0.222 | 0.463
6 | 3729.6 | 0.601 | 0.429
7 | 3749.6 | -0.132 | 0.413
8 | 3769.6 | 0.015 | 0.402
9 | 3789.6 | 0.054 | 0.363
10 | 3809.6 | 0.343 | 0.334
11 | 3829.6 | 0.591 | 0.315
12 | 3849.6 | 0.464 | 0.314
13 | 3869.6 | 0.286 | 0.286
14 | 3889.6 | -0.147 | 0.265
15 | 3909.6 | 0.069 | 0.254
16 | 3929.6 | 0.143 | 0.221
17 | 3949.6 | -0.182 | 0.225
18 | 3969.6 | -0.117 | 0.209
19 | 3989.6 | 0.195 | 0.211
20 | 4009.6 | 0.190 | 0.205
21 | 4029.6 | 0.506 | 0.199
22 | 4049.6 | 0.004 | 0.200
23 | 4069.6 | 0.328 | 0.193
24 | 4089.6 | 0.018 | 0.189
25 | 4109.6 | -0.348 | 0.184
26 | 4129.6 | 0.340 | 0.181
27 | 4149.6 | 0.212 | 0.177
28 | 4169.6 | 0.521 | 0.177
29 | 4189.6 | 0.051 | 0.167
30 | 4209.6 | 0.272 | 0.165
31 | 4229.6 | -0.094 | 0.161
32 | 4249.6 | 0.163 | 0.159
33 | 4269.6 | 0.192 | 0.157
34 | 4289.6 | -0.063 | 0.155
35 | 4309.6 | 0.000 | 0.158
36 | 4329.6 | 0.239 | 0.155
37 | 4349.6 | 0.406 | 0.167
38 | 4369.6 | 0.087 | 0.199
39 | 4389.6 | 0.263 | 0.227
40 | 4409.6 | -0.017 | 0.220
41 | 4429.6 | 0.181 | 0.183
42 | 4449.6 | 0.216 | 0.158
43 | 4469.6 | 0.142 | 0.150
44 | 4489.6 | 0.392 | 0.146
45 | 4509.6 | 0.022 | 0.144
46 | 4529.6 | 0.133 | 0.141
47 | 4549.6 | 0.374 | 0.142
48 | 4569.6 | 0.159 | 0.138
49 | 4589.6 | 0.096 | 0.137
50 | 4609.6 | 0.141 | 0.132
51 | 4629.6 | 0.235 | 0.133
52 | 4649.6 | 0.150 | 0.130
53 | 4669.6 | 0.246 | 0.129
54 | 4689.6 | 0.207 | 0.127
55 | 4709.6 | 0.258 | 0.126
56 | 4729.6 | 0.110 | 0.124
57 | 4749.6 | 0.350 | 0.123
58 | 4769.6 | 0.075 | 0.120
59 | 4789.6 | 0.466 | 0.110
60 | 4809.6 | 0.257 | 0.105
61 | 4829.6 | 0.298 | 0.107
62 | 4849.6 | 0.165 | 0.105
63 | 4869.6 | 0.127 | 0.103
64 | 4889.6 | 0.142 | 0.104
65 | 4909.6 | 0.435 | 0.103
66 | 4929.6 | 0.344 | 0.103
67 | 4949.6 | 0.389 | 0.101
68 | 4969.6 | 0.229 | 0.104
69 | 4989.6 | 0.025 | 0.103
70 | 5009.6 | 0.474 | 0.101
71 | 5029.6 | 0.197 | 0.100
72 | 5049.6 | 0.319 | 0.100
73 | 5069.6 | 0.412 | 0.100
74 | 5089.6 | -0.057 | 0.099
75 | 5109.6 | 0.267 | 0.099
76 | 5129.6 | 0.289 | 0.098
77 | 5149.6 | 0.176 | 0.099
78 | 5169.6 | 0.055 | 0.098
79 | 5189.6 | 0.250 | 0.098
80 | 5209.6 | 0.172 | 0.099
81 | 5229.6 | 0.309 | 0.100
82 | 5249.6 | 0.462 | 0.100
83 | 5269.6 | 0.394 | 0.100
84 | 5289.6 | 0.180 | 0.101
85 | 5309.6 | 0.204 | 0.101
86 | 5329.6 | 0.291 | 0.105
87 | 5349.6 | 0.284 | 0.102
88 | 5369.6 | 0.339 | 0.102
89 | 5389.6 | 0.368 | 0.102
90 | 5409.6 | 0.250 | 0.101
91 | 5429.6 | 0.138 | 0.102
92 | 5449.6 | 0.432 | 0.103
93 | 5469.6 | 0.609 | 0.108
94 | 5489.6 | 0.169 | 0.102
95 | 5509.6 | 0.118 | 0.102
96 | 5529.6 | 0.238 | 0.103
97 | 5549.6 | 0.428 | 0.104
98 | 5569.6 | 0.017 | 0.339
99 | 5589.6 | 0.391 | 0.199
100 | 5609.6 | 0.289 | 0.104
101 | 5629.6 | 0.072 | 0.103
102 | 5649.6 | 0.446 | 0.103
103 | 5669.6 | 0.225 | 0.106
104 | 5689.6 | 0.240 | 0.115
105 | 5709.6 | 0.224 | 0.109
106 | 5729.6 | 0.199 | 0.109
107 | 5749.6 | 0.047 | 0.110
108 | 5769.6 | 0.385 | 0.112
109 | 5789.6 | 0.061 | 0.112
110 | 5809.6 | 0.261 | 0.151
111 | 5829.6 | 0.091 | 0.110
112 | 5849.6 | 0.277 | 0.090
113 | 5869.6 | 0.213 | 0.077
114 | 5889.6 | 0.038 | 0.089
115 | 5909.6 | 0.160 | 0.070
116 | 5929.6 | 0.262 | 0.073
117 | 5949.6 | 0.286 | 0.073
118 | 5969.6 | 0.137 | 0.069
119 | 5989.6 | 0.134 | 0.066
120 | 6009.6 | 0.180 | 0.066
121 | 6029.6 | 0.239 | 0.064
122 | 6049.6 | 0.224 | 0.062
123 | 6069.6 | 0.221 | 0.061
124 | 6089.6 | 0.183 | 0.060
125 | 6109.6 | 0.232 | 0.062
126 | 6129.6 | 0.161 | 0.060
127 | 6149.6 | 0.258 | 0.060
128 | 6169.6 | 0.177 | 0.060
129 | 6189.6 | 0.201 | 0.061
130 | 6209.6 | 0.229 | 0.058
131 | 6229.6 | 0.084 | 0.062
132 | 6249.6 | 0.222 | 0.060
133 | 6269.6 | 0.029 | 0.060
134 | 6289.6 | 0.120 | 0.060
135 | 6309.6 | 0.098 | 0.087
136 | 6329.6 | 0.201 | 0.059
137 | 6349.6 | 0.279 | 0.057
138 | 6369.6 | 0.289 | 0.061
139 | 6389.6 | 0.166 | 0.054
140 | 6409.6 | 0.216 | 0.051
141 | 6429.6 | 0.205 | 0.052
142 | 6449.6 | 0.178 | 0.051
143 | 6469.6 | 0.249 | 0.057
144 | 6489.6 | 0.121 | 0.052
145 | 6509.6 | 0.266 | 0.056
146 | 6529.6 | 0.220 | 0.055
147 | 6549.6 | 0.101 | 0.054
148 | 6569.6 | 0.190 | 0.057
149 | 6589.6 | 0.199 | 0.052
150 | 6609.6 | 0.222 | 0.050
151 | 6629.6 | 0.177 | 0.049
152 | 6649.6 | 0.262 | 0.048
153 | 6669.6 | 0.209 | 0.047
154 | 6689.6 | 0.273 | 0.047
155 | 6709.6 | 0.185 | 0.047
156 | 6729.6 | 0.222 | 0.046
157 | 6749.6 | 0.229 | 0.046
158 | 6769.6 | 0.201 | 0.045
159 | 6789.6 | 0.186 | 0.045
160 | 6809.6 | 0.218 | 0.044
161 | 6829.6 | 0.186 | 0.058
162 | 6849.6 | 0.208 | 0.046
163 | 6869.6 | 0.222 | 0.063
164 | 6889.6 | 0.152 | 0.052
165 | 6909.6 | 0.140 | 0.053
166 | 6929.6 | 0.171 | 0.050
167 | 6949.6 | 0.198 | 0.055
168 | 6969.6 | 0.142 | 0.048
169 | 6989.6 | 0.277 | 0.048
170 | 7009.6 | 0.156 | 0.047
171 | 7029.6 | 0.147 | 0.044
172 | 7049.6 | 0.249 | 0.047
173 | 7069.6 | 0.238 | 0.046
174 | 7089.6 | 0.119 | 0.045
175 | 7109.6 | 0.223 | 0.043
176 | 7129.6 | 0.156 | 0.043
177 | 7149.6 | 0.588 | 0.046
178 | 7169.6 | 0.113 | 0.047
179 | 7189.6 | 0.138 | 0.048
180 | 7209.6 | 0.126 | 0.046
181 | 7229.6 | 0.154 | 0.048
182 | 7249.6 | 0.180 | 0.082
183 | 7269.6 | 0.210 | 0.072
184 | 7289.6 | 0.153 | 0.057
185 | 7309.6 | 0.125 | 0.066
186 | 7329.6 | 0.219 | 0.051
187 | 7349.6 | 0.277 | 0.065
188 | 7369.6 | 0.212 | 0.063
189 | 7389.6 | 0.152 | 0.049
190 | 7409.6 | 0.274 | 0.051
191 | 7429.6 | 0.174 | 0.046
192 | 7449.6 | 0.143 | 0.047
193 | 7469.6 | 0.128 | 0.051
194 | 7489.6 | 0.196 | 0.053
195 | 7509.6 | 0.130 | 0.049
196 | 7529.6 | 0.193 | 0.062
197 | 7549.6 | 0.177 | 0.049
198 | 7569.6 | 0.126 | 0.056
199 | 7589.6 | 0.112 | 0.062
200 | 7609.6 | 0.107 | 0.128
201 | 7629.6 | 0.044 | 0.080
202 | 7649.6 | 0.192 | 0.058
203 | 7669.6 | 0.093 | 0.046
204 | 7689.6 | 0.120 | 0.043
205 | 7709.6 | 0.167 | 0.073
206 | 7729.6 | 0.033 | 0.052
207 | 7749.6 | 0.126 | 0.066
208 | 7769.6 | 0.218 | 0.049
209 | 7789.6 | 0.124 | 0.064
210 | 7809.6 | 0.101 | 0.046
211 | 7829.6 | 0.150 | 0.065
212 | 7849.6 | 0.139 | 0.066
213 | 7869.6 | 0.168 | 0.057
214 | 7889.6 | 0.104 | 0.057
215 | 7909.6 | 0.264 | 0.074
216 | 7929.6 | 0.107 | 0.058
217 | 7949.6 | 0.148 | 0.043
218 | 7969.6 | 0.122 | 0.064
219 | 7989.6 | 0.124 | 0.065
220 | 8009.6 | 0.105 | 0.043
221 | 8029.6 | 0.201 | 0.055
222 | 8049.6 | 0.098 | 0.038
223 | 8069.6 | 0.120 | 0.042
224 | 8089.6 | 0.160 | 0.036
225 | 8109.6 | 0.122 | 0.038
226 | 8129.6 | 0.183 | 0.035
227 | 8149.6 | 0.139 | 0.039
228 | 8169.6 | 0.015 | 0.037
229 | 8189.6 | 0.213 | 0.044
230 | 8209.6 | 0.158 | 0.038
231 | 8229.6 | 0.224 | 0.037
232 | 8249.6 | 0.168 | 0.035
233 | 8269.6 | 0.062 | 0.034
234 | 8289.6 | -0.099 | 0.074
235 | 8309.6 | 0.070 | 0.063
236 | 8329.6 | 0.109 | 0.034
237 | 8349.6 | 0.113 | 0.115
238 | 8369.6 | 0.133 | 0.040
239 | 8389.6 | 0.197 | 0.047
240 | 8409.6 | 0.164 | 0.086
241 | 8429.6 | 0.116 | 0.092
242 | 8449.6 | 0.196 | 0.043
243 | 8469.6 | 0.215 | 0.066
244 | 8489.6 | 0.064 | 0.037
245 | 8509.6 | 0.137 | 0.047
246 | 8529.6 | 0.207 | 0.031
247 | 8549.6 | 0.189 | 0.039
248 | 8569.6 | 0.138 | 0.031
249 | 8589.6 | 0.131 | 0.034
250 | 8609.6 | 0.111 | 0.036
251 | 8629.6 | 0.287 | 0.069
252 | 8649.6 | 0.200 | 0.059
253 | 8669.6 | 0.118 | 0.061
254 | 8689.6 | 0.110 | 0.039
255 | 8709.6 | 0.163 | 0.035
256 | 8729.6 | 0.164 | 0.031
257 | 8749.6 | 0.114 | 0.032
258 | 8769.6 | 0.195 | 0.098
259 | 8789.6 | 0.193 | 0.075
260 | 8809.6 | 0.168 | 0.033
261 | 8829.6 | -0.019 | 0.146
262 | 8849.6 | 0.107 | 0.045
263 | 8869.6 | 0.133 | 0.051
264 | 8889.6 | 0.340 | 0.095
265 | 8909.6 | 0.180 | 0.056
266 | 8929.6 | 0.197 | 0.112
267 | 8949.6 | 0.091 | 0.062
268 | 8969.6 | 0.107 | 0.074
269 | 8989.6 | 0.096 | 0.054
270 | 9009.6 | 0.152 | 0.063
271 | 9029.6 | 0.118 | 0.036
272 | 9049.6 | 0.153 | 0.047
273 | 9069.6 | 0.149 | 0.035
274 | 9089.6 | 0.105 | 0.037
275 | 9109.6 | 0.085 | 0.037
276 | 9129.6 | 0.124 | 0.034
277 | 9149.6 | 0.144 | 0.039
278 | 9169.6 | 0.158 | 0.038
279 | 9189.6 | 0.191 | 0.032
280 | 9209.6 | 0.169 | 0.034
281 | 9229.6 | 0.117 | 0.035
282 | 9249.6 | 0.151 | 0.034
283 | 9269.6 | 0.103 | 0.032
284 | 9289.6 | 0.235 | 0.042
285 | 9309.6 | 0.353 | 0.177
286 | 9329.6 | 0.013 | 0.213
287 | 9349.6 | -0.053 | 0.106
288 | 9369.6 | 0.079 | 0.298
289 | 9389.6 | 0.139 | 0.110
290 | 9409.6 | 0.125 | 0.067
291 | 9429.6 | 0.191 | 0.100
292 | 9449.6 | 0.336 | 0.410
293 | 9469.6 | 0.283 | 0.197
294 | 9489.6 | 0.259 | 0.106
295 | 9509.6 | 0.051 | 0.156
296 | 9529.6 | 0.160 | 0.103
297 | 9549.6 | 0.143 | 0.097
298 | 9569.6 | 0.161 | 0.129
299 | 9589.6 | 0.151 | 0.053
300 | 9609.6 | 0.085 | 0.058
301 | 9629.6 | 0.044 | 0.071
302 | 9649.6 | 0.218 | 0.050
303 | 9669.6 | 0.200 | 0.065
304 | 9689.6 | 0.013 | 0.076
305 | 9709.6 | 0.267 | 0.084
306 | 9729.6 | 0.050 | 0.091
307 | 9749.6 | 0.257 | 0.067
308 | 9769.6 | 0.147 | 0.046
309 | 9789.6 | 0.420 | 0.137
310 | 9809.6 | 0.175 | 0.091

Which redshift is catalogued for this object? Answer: 0.090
